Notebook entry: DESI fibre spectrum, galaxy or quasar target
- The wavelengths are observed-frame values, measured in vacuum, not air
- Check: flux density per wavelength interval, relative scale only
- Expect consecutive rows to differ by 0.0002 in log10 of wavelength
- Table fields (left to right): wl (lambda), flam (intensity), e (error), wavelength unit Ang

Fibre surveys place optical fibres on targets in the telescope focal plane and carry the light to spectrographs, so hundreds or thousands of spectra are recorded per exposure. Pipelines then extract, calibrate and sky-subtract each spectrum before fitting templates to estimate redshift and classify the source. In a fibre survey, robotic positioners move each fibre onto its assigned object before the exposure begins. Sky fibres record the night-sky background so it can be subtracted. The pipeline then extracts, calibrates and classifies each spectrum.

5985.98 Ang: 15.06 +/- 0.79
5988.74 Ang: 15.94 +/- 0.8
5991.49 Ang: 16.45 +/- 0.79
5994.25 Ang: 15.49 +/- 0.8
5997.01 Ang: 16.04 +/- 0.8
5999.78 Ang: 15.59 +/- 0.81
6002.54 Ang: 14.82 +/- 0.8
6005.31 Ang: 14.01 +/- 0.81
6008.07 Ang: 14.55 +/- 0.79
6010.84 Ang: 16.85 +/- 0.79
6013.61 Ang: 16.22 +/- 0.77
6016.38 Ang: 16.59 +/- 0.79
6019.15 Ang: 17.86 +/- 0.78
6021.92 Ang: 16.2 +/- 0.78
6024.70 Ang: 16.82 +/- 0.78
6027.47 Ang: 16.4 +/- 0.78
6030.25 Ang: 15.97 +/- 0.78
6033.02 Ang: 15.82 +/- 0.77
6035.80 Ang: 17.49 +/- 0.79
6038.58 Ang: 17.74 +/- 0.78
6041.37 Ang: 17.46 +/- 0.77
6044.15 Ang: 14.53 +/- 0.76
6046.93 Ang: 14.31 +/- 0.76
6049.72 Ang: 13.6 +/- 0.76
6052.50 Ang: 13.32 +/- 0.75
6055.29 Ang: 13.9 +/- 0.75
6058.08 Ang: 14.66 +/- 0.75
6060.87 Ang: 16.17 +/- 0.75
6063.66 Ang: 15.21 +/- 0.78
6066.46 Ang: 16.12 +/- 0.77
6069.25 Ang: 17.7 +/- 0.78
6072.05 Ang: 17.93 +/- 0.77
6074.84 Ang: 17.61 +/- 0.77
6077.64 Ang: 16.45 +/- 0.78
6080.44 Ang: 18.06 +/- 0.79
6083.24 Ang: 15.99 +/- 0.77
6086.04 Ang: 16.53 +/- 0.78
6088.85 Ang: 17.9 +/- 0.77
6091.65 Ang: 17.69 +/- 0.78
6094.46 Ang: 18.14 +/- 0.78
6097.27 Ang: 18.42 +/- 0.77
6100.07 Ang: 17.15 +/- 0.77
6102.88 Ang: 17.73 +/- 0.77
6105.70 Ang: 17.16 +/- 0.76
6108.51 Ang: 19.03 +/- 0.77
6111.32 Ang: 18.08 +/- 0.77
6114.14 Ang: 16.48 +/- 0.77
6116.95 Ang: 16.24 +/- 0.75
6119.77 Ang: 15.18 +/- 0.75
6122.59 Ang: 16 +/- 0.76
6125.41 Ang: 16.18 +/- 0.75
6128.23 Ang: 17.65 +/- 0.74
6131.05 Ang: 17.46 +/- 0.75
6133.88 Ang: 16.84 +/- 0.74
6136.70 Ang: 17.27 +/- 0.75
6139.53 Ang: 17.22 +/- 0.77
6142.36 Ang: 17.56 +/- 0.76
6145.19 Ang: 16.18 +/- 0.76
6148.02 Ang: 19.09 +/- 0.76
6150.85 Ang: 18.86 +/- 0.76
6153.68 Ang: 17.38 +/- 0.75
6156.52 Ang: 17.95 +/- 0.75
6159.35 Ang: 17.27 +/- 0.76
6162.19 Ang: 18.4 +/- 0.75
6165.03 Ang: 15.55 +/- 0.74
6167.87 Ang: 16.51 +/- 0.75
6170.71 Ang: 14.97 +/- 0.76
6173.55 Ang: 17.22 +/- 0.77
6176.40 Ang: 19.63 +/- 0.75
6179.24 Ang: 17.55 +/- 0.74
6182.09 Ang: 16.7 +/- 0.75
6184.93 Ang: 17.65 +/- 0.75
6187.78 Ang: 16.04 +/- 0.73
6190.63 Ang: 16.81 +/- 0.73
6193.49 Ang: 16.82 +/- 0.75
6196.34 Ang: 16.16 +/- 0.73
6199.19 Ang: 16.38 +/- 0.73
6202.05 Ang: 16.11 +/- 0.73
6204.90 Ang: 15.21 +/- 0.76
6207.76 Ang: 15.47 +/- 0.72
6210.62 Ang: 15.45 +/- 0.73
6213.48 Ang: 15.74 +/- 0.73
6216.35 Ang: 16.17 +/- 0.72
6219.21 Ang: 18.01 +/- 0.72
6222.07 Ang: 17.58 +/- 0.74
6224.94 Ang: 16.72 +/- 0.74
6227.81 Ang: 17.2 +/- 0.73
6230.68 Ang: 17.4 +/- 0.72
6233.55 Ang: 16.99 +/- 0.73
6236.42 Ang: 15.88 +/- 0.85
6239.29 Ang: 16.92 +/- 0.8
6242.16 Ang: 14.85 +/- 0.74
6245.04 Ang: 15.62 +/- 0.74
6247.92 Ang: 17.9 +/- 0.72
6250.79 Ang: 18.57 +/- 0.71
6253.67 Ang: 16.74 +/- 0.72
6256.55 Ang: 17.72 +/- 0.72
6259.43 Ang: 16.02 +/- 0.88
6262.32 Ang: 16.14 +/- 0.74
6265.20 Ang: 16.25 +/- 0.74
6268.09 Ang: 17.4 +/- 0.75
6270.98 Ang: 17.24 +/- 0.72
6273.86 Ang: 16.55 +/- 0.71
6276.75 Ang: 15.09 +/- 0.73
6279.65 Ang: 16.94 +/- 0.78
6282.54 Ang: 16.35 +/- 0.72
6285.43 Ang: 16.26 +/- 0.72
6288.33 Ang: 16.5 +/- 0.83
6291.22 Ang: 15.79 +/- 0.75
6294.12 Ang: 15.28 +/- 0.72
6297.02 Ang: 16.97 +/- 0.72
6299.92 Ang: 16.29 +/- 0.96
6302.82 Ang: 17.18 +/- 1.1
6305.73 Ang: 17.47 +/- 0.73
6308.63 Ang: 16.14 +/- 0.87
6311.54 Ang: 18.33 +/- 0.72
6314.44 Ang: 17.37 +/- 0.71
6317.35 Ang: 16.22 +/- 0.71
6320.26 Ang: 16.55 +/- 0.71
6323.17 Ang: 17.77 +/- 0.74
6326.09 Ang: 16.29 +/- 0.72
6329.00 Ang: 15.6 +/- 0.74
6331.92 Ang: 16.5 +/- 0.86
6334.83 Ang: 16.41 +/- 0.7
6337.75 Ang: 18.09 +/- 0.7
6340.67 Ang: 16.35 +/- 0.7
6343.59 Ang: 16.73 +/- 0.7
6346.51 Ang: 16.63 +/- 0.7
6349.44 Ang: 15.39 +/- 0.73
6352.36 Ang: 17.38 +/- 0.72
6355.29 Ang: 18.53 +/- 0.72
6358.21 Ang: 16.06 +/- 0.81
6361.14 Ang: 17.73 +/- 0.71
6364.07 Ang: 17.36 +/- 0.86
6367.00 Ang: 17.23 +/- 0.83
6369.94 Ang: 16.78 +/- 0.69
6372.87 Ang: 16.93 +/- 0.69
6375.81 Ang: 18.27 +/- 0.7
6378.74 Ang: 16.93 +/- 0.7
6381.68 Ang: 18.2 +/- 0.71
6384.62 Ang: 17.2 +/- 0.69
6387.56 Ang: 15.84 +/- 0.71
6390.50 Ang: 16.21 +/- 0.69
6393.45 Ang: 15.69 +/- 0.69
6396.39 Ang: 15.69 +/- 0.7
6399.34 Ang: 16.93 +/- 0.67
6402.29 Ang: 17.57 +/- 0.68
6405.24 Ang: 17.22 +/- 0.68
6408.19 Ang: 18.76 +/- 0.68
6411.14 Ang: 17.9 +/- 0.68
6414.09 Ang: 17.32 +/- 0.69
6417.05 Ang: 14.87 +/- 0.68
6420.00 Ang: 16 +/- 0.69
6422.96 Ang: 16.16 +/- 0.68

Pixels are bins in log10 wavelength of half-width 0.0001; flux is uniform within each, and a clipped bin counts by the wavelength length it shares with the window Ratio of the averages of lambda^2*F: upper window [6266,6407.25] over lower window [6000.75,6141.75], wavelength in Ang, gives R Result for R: 1.11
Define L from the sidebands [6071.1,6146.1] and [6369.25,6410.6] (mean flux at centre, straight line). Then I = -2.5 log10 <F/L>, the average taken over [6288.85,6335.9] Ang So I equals 0.029 mag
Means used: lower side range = 17.2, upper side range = 17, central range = 16.6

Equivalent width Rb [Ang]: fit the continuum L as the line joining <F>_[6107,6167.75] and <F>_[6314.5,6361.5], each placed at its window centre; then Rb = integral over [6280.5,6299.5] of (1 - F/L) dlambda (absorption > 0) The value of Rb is 0.7 Ang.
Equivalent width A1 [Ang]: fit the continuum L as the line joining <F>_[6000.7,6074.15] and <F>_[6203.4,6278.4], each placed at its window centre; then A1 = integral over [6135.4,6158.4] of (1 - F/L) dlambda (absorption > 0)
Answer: -2.0 Ang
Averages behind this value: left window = 15.9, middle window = 17.7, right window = 16.6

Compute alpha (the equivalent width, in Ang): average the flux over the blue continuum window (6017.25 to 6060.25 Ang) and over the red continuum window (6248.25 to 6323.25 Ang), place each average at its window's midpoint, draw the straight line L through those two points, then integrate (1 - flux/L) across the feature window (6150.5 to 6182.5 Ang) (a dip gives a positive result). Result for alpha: -2.0 Ang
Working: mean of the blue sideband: 15.8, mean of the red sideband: 16.7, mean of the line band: 17.3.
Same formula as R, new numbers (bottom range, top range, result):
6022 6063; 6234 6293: 1.14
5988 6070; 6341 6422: 1.20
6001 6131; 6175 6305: 1.07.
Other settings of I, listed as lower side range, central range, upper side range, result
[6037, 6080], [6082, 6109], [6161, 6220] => -0.10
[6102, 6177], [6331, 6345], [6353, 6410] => 0.02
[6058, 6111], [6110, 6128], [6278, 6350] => 0.05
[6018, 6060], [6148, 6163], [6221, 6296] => -0.12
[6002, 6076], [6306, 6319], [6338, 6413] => -0.01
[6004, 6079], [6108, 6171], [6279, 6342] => -0.06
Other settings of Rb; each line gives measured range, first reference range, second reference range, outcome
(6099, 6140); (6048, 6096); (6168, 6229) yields -1.5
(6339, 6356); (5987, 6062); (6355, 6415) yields 0.2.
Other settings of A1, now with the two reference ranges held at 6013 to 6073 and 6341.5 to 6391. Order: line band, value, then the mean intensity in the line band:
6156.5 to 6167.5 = -0.5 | 17.1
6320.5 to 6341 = 0.2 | 16.7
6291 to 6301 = 0.4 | 16.1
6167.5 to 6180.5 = -0.6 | 17.2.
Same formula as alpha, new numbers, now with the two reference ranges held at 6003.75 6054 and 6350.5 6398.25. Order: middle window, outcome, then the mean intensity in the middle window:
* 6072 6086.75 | -0.9 Ang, 17.1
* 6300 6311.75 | -0.2 Ang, 17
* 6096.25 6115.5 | -1.9 Ang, 17.7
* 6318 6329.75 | 0.2 Ang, 16.6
